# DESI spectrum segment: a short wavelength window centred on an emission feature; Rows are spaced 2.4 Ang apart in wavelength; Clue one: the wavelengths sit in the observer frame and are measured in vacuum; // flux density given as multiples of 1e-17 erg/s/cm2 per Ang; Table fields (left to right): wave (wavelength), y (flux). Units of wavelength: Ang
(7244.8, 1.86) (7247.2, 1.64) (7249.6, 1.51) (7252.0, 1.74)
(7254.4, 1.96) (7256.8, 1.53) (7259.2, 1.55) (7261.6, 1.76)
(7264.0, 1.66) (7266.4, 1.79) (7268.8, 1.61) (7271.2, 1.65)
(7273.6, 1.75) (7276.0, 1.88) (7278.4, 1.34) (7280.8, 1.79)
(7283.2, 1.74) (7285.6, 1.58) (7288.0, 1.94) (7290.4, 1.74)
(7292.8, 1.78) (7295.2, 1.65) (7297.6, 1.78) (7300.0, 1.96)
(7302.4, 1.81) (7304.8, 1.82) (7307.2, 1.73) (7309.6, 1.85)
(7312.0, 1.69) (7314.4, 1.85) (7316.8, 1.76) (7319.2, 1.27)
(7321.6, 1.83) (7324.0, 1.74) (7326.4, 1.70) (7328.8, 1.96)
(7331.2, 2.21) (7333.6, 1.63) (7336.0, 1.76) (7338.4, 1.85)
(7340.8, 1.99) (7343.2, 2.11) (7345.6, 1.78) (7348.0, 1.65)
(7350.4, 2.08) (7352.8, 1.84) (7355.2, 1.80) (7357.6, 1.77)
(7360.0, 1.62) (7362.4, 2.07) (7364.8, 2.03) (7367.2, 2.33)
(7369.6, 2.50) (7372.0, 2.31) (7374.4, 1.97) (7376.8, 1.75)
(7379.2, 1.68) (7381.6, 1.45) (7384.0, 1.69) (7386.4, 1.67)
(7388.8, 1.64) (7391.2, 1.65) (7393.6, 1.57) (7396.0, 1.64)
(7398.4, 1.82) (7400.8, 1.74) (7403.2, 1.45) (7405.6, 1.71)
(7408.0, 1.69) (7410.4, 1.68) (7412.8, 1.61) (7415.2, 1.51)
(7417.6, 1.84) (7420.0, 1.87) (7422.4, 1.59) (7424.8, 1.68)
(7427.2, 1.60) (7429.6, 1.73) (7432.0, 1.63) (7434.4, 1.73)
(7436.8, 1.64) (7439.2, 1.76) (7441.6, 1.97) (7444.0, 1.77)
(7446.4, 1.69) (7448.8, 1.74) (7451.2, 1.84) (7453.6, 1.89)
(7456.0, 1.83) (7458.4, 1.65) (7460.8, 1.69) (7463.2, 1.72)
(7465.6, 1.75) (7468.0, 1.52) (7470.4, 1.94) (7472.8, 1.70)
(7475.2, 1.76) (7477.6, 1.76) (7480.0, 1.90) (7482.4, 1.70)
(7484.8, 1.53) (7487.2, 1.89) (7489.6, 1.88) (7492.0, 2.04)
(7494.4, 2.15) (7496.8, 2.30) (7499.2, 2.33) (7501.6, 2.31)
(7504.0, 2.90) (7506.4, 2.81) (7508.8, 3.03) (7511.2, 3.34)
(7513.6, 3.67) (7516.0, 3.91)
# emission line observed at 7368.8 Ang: H-beta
